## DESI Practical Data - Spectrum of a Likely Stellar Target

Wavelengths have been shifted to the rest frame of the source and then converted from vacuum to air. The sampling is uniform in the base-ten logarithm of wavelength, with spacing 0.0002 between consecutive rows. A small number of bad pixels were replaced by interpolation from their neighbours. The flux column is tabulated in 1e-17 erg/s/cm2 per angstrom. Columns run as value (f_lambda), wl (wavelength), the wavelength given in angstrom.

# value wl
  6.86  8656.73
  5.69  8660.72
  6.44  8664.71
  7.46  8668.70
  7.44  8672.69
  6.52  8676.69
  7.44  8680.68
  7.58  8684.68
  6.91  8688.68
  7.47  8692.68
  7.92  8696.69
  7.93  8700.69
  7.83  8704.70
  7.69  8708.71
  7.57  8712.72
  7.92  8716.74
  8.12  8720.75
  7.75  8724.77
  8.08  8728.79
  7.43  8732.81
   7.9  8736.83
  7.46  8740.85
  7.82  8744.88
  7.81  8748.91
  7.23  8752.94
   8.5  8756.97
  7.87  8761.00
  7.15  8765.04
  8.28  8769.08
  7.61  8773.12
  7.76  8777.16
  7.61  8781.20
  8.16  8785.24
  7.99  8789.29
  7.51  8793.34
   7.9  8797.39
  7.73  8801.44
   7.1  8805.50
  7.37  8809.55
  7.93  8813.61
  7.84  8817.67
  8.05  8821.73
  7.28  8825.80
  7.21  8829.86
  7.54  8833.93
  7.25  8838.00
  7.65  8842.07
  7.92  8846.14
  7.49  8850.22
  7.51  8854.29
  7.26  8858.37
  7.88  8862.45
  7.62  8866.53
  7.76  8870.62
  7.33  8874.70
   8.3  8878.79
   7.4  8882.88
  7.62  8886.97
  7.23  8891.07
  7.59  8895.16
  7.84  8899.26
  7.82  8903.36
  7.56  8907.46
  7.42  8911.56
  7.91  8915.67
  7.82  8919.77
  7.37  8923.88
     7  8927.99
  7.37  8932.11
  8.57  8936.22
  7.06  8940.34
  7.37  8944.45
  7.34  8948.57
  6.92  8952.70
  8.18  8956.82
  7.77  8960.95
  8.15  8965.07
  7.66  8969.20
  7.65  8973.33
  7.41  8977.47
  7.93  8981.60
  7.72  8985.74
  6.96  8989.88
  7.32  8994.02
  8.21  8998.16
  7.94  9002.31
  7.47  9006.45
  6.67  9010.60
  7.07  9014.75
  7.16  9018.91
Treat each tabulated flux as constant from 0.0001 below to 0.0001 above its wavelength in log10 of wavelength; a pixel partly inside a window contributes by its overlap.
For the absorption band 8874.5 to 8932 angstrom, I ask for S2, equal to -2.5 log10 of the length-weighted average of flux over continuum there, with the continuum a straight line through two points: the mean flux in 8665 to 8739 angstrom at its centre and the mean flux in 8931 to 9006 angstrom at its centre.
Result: 0.01 mag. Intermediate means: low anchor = 7.58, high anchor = 7.64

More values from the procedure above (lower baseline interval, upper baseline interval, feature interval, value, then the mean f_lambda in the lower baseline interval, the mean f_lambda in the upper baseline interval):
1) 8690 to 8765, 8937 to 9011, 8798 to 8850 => 0.017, 7.77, 7.58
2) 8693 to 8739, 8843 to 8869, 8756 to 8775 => -0.014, 7.82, 7.62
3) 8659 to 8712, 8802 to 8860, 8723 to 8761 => -0.058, 7.27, 7.54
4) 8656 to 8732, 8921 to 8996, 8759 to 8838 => -0.029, 7.41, 7.54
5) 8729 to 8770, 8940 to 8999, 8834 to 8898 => 0.010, 7.75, 7.58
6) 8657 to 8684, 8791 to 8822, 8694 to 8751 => -0.091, 6.87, 7.66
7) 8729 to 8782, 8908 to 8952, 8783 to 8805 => -0.016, 7.74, 7.5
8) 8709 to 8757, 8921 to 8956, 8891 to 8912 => -0.021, 7.77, 7.41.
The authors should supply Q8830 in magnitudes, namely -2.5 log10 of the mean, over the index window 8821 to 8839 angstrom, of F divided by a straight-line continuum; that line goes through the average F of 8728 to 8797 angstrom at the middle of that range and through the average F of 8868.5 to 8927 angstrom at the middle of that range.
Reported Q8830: 0.04 mag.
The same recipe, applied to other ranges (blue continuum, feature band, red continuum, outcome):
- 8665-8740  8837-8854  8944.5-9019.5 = -0.01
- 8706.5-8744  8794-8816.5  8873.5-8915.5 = 0.01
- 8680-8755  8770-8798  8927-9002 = -0.02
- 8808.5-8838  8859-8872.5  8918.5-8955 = -0.03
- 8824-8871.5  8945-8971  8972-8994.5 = -0.02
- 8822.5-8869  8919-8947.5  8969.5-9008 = 0.01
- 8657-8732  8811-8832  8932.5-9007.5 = -0.02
